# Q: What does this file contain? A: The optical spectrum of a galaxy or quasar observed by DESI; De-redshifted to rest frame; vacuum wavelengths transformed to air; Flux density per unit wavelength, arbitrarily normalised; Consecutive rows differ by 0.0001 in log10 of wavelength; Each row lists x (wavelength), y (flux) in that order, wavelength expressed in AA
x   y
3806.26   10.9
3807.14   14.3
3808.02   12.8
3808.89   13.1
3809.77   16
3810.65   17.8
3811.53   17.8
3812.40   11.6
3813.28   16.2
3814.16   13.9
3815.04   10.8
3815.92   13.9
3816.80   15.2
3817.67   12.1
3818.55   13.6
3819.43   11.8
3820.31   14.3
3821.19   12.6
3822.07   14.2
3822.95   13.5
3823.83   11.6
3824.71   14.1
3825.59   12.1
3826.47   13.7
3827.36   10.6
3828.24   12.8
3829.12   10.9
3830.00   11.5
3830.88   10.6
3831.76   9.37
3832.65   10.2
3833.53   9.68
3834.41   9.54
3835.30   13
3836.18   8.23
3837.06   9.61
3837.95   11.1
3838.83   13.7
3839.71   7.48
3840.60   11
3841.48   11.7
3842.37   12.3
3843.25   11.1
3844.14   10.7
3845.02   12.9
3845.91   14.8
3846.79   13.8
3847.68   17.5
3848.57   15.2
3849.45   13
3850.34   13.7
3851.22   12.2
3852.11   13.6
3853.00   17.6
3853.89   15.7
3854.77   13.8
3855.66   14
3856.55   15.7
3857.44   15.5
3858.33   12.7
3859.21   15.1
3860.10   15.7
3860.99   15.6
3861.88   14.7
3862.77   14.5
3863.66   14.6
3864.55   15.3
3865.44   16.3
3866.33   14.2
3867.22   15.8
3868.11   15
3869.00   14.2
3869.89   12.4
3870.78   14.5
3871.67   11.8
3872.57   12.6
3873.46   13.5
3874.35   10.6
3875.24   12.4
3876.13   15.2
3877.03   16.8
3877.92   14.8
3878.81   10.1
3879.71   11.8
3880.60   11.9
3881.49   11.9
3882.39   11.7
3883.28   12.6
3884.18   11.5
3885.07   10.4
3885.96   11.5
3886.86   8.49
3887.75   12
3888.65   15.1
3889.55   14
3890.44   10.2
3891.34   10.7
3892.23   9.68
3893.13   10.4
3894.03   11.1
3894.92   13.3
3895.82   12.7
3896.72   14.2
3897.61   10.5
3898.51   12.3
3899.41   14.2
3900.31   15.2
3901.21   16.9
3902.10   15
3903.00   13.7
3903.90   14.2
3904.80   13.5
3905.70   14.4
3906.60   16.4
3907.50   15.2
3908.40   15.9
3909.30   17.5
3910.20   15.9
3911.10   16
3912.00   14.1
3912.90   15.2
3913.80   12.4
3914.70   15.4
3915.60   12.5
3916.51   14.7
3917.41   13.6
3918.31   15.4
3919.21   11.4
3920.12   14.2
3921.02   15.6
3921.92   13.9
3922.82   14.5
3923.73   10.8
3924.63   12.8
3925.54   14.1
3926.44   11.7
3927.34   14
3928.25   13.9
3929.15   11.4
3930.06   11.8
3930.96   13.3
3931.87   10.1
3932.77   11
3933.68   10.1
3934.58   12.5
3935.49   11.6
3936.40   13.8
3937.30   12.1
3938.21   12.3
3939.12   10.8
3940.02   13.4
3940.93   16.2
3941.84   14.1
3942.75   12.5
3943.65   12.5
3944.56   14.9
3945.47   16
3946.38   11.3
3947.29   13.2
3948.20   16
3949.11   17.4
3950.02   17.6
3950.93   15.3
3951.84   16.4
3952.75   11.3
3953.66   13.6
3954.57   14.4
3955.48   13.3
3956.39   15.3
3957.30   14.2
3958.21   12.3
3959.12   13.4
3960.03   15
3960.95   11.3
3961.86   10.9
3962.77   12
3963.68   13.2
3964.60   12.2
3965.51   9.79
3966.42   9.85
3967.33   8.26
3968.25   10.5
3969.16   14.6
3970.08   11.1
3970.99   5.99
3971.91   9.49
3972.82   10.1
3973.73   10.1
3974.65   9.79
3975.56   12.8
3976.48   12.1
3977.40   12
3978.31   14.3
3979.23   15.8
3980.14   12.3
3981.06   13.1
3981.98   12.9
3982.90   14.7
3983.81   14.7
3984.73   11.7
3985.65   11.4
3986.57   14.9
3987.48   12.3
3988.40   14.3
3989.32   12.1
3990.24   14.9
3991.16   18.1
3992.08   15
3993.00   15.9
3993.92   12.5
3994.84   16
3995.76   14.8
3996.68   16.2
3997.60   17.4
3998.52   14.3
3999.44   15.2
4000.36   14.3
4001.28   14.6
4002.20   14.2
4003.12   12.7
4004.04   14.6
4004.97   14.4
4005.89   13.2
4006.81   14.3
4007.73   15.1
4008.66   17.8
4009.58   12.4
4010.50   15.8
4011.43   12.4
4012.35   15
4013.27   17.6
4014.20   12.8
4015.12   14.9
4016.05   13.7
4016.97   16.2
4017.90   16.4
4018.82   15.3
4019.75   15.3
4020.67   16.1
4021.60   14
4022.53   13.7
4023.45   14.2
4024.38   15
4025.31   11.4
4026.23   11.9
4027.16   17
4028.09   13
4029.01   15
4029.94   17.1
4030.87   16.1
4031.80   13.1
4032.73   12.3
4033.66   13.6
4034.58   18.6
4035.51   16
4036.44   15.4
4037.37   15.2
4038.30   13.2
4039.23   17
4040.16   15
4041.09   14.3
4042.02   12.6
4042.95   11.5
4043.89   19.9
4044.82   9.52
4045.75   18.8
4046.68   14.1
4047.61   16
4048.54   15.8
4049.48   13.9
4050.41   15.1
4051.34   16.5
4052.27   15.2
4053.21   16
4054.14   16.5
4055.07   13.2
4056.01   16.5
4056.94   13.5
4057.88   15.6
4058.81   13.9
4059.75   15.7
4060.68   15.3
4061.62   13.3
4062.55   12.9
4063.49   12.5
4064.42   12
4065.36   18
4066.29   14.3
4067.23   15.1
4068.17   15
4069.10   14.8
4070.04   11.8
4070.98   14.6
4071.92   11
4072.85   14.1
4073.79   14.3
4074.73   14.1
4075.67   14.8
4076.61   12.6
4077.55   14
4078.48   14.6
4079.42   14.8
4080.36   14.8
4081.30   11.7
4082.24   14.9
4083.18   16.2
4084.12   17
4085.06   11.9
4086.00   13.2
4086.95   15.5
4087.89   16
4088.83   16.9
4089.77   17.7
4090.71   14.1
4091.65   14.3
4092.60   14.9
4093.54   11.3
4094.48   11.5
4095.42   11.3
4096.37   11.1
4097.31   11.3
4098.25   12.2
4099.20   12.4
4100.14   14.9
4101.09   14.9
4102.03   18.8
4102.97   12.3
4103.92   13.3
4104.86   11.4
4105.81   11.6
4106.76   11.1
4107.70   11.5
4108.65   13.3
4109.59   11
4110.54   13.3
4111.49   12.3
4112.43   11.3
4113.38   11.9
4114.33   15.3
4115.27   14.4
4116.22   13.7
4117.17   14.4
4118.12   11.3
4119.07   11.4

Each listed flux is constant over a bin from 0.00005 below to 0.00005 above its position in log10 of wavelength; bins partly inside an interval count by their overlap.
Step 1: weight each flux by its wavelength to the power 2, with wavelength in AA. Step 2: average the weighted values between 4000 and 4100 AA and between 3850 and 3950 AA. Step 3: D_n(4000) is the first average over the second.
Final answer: 1.2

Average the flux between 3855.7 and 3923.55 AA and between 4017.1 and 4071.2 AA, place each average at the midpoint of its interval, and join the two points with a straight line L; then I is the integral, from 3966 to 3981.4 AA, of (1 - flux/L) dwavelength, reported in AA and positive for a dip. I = 3.2 AA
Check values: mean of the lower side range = 13.6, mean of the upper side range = 14.7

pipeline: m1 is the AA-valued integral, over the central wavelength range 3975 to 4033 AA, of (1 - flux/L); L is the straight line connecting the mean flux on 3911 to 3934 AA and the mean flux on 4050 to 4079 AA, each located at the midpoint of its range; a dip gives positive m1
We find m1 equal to -1.9 AA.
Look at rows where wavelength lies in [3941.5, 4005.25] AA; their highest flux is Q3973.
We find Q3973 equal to 18.1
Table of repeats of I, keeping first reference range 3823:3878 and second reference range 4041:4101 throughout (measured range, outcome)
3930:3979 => 3.80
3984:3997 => -0.40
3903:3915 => -1.43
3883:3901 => 1.72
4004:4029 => -1.07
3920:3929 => 0.04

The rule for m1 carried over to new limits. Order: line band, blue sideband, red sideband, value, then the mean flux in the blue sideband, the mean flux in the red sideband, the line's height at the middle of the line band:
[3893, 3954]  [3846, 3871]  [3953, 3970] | -2.13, 14.7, 12.4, 13.3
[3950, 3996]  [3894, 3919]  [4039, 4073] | 5.04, 14.4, 14.6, 14.5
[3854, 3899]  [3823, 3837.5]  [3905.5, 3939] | -3.00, 11.2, 13.5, 12.3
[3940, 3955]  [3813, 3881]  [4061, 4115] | -1.32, 13.1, 13.6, 13.3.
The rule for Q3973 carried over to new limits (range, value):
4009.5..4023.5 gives 17.6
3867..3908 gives 16.9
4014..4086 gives 19.9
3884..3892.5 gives 15.1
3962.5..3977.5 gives 14.6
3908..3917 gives 17.5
